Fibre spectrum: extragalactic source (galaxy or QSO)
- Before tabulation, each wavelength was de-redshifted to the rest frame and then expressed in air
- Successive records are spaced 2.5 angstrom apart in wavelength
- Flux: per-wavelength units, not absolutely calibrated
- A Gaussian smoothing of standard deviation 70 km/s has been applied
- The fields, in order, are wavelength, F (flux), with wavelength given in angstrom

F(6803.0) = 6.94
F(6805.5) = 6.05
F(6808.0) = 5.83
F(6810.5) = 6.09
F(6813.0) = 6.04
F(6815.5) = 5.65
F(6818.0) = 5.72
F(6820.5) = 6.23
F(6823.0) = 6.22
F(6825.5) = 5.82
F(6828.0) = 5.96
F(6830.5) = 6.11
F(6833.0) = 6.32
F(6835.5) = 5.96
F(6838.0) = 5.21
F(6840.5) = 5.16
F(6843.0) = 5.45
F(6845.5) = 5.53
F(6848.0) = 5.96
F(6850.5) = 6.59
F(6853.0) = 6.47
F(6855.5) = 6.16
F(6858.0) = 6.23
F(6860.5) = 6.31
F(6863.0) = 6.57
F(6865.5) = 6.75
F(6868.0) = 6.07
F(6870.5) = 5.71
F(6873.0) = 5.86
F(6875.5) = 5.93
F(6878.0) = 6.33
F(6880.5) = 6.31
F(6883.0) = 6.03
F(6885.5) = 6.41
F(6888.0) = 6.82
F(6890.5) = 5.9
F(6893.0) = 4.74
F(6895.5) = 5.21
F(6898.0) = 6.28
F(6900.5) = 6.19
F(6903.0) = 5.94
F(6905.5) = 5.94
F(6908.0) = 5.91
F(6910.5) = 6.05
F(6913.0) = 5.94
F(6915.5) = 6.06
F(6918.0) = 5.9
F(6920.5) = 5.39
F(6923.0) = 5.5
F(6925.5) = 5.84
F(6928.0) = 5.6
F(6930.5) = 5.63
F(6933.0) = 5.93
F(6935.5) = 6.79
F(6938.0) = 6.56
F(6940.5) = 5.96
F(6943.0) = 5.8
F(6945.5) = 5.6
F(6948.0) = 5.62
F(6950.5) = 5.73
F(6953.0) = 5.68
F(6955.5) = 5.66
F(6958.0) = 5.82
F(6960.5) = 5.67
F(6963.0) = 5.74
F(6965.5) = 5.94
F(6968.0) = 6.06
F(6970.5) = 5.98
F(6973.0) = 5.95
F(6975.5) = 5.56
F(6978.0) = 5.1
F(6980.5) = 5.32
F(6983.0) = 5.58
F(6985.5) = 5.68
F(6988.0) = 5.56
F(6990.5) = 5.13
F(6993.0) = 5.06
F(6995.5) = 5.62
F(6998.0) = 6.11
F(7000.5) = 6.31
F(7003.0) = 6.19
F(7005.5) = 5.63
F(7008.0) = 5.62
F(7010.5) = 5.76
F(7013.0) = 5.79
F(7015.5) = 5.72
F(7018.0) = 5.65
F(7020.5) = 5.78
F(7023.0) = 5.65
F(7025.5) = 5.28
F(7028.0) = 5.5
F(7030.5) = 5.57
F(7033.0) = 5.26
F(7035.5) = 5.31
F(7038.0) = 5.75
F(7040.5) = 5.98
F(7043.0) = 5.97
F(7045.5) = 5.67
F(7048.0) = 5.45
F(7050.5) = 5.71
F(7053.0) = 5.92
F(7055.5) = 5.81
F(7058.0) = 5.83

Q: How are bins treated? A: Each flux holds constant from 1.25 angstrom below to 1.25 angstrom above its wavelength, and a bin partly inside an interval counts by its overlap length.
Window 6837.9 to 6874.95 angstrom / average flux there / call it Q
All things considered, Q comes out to 6.03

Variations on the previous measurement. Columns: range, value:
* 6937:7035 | 5.69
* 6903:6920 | 5.94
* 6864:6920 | 6.01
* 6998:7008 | 6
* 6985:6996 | 5.38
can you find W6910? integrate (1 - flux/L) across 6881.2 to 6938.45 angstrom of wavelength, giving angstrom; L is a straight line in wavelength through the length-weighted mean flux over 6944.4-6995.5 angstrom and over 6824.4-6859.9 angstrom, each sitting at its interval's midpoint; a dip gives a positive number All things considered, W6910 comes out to -1.64 angstrom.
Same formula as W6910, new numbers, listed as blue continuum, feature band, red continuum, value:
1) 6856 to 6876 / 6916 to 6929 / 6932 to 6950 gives 0.85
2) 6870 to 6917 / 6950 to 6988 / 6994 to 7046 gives 0.86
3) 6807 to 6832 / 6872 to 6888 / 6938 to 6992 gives -0.95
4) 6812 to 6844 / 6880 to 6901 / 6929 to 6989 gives -0.56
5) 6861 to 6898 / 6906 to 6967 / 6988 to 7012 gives 0.45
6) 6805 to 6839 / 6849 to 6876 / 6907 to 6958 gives -1.52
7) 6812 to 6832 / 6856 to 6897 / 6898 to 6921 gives -0.76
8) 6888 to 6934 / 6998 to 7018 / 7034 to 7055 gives -0.42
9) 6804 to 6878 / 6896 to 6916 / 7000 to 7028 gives -0.34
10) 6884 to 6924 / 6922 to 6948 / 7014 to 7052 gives -0.38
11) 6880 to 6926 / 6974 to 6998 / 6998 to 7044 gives 1.37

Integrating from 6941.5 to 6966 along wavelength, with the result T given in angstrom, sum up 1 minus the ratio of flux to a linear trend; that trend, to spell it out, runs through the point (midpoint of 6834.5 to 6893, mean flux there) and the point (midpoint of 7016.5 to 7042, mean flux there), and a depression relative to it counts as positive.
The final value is 0.3 angstrom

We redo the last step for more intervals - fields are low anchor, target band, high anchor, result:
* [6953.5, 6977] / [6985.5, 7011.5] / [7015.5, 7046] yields 0.06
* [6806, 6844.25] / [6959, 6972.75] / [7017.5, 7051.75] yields -0.47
